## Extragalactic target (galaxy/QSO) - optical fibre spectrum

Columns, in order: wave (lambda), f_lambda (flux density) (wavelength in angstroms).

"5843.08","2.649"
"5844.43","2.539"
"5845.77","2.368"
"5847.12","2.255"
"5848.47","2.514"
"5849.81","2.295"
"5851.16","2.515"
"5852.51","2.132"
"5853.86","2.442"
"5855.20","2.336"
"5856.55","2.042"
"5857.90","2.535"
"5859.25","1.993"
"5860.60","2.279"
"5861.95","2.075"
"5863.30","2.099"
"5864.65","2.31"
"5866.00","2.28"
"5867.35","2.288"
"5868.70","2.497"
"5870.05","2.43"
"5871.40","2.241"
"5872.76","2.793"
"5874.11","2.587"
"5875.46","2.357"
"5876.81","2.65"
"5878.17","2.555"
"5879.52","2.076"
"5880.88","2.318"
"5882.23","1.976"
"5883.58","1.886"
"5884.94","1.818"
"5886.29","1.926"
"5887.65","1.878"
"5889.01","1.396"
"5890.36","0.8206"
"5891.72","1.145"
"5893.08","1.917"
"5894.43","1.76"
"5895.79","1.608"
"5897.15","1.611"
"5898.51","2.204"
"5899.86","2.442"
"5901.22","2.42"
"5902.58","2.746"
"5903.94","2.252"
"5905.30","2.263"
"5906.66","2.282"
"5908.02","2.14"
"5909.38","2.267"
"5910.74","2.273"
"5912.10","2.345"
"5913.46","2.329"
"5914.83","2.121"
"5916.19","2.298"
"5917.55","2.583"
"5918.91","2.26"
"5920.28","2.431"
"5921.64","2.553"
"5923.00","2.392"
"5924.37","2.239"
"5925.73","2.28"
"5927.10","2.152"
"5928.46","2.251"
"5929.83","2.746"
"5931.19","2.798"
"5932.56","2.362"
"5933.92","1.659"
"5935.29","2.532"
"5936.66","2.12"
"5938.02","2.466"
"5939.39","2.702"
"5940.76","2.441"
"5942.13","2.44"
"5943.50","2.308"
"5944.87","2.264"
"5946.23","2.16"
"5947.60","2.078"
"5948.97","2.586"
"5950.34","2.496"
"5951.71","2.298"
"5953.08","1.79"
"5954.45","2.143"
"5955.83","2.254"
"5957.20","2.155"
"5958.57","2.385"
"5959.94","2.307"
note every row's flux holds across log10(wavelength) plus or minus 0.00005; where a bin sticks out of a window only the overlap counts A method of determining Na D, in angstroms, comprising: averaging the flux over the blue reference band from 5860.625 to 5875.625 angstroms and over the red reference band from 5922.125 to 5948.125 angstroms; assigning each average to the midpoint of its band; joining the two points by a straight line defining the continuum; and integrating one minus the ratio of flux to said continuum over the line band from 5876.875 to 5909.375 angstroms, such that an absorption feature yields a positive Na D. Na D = 4.9 angstroms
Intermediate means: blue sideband 2.36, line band 1.99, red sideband 2.34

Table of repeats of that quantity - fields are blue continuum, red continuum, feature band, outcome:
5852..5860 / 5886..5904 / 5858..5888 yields -2.5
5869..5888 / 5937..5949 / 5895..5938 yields 0.6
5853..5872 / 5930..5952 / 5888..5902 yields 3.5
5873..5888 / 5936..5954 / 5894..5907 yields 0.5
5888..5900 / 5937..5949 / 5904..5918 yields -3.0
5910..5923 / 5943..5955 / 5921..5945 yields -0.8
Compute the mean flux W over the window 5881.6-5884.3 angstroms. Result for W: 1.93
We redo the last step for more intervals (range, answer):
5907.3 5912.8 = 2.26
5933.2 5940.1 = 2.3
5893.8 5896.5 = 1.68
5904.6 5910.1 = 2.24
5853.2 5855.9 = 2.39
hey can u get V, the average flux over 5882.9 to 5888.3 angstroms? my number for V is 1.88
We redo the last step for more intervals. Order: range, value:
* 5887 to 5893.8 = 1.43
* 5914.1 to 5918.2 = 2.33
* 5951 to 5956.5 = 2.12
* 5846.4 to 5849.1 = 2.38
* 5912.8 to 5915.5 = 2.22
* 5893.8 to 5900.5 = 1.92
